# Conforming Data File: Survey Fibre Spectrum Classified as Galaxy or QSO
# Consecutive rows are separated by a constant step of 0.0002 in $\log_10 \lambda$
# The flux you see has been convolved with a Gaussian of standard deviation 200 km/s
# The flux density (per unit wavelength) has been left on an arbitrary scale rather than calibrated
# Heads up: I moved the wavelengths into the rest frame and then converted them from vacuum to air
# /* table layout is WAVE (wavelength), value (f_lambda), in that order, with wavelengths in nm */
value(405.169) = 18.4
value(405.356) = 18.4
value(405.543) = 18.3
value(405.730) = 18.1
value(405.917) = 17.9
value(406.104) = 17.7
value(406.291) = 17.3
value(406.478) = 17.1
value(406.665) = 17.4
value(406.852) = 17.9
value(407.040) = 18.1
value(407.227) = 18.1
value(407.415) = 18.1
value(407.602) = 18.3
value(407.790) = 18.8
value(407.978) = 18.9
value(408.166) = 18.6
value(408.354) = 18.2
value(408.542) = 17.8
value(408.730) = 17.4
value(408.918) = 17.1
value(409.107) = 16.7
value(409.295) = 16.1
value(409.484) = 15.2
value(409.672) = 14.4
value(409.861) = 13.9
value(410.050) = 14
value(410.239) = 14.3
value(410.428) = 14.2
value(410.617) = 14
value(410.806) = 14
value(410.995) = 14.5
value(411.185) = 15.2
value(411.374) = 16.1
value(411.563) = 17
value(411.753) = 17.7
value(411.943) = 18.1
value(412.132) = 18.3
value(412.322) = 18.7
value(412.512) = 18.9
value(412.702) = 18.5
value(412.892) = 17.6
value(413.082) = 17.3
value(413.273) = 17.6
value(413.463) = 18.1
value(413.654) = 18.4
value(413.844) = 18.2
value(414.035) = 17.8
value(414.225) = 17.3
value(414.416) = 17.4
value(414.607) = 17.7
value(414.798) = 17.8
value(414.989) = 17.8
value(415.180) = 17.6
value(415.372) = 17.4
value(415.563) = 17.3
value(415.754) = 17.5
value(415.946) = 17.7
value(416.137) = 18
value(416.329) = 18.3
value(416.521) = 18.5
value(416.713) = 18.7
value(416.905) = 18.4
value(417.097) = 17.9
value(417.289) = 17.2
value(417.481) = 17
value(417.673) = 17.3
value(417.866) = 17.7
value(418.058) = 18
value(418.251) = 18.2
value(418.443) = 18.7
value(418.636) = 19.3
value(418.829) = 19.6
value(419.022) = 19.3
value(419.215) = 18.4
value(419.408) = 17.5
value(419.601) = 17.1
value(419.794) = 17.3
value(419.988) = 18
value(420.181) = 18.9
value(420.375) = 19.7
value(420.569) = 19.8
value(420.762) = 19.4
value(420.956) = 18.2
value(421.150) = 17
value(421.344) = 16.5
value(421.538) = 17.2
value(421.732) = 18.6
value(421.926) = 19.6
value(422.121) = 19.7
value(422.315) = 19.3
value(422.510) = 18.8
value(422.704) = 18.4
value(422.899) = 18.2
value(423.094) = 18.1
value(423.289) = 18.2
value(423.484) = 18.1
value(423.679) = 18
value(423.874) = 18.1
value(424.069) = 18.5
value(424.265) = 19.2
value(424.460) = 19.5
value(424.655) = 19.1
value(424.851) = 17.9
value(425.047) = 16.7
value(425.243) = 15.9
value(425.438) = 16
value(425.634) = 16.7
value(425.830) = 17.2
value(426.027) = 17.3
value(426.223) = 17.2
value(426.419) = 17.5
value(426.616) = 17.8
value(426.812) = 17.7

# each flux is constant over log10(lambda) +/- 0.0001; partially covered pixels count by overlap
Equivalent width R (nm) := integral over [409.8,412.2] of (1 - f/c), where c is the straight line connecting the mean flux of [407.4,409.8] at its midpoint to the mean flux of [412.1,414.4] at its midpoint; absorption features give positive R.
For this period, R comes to 0.30 nm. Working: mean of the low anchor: 17.3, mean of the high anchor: 18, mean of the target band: 15.5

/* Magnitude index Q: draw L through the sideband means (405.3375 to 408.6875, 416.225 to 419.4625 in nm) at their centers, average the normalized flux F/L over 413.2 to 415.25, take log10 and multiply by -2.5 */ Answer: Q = 0.023 mag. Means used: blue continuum 18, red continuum 18.2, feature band 17.8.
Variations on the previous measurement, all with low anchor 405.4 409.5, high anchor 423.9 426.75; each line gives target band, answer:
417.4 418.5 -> -0.008 mag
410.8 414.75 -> 0.017 mag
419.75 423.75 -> -0.048 mag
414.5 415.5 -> 0.003 mag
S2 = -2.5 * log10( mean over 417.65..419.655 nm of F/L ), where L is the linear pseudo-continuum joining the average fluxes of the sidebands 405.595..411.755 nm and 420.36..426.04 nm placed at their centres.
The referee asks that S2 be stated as -0.04 mag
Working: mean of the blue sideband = 16.7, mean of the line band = 18.3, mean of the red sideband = 18.2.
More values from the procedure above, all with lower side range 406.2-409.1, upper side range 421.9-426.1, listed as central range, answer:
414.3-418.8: 0.01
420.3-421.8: -0.01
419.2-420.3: 0.01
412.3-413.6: -0.01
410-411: 0.26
